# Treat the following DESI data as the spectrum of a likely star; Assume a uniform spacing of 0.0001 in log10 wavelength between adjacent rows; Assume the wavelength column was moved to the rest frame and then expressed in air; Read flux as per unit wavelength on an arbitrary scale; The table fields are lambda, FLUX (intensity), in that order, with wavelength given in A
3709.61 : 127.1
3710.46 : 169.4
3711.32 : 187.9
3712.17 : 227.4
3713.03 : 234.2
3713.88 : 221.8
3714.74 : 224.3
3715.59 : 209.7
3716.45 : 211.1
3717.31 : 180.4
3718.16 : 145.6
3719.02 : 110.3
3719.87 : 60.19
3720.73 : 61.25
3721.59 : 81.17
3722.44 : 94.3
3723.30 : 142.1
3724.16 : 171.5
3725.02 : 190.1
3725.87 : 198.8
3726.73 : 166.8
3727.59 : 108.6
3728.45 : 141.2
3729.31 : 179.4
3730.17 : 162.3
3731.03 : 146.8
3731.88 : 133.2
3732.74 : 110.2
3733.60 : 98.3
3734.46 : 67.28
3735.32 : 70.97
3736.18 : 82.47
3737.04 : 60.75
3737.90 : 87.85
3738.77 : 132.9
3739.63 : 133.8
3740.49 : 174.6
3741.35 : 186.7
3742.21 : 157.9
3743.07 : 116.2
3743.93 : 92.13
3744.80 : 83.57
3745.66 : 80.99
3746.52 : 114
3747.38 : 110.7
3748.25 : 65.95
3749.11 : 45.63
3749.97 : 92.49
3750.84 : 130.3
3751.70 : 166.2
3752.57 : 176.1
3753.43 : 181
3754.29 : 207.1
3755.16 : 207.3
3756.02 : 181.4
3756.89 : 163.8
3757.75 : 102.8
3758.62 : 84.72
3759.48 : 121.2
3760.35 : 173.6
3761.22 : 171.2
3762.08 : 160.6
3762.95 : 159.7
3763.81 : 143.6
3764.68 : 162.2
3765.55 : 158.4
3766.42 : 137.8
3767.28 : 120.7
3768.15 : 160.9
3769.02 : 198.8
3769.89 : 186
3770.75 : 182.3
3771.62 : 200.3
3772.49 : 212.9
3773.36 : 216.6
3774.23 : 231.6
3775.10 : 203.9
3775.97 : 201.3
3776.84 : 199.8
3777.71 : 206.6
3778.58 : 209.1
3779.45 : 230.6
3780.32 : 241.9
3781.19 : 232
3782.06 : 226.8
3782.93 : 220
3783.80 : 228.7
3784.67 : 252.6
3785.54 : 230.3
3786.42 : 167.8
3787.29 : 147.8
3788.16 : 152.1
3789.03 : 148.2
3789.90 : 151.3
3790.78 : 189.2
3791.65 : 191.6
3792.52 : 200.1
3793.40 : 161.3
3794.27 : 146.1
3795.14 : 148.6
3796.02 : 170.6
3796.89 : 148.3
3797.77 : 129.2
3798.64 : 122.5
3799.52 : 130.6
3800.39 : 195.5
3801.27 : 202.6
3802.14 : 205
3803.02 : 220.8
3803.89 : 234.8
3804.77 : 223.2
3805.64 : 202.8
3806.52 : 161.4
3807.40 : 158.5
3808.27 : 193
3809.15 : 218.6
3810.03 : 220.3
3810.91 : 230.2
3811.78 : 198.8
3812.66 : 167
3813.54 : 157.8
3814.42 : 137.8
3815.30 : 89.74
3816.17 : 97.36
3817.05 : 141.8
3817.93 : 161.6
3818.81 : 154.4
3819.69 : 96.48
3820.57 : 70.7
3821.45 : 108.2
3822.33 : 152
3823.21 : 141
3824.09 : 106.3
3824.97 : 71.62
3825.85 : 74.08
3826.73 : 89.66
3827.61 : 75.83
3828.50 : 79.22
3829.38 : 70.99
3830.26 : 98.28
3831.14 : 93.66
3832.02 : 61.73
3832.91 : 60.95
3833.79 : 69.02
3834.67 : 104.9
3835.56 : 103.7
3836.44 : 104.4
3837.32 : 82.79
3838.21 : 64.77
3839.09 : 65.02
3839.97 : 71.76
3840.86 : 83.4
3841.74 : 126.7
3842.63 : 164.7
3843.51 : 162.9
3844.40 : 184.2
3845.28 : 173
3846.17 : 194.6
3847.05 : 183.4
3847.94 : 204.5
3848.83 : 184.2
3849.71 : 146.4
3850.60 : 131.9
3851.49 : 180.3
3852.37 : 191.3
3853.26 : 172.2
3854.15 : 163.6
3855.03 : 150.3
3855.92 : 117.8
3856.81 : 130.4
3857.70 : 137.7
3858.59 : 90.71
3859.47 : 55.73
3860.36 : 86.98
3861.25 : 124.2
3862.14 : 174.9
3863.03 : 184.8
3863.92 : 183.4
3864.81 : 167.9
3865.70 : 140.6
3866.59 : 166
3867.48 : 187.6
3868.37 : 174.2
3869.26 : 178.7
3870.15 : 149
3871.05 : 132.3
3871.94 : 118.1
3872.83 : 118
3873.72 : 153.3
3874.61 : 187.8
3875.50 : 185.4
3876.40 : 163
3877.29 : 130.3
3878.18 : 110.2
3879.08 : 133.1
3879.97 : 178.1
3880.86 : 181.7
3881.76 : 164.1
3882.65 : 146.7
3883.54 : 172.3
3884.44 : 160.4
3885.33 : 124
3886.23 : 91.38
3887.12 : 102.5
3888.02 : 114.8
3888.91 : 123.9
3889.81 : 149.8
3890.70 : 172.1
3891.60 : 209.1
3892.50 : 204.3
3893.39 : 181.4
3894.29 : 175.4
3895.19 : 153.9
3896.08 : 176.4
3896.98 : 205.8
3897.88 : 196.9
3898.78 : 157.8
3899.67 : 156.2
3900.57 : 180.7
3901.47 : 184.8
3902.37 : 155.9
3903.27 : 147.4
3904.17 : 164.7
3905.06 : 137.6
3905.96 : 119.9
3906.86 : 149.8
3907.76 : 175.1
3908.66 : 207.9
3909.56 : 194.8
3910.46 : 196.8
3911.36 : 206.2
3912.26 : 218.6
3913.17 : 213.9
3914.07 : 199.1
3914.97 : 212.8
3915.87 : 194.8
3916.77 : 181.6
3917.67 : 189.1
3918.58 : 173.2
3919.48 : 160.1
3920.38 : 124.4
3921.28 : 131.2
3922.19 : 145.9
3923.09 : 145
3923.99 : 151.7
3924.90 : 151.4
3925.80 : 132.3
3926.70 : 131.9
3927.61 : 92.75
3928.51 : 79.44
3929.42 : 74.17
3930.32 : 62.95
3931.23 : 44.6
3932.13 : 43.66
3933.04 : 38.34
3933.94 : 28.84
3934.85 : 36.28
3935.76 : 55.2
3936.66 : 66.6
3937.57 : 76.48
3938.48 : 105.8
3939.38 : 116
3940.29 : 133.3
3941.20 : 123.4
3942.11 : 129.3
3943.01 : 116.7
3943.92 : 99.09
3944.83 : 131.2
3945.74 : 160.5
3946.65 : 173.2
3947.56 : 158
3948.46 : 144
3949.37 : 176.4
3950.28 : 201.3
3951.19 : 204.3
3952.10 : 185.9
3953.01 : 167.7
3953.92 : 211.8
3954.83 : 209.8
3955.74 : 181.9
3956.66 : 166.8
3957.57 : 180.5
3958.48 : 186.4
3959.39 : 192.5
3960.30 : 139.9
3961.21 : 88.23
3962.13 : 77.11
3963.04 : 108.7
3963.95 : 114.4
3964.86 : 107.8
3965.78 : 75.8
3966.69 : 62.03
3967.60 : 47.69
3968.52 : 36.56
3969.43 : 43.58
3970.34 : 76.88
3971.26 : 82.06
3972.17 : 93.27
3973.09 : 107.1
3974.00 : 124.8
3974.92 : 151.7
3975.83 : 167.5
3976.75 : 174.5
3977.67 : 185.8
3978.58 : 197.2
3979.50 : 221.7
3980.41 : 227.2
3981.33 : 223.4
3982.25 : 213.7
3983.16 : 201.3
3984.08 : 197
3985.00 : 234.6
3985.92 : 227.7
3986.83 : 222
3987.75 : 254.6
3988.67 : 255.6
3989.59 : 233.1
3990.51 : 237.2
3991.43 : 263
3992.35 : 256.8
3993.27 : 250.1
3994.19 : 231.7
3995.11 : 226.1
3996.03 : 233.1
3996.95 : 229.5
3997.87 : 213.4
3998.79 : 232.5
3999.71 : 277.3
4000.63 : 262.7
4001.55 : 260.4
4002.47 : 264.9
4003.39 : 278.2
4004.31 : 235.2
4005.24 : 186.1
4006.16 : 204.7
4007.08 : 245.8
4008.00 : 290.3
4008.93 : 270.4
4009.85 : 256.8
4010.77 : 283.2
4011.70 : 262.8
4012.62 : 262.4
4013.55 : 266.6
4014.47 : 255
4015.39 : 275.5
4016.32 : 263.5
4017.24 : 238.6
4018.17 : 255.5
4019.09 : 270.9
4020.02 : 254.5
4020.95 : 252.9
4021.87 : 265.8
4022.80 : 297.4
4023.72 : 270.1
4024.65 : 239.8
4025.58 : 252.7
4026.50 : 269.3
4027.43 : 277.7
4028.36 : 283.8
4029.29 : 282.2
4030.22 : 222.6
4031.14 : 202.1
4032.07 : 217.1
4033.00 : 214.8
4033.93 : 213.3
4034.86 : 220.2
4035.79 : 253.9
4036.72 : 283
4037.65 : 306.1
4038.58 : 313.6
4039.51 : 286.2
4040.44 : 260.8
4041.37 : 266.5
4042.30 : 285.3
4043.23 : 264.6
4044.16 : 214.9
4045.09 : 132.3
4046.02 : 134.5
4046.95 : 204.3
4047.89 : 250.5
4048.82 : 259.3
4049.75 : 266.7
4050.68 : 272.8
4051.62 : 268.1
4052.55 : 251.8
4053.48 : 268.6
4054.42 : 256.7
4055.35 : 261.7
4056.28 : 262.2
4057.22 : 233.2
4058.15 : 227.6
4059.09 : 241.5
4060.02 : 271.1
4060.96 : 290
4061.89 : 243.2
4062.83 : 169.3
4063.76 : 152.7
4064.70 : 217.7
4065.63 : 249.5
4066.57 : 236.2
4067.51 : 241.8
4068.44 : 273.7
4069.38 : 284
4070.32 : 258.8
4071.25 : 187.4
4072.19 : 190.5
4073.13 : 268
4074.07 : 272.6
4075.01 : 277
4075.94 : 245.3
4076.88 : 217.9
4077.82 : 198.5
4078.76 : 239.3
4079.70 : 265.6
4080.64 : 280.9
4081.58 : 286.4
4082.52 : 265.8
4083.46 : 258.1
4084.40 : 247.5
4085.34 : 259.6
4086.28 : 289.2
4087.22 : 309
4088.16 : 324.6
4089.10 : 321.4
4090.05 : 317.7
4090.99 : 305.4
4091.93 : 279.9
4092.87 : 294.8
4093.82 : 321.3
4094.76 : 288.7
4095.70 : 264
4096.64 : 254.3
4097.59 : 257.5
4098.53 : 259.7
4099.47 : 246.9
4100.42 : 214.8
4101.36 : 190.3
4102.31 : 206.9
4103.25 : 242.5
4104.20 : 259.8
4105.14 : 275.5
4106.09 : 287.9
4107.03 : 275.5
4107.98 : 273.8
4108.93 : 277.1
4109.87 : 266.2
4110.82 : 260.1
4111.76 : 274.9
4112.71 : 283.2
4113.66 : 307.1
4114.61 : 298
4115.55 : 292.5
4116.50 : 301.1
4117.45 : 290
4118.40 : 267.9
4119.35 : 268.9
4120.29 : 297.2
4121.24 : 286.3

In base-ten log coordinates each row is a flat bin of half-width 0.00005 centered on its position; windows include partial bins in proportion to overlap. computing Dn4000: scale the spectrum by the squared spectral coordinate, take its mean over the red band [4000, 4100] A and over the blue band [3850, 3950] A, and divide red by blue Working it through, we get 1.9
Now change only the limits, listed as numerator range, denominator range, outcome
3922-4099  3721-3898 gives 1.56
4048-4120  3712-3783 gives 2.01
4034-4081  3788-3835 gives 1.93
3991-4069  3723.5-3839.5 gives 1.89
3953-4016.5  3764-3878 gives 1.38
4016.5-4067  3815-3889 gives 2.07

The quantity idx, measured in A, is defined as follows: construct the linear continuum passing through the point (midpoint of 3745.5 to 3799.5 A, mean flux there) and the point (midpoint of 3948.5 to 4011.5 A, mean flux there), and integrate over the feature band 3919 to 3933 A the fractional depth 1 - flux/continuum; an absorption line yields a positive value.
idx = 5.7 A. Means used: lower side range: 169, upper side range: 190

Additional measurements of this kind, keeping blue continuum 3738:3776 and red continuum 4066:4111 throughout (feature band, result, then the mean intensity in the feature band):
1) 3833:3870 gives 8.76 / 140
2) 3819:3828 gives 3.80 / 100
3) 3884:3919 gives 5.12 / 171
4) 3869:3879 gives 2.30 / 147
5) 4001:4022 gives -1.73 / 256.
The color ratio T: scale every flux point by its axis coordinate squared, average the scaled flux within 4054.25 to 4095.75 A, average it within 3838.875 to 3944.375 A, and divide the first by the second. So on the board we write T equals 2.0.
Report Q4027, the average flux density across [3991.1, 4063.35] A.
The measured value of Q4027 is 250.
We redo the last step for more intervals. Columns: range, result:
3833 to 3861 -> 131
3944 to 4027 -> 202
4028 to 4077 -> 244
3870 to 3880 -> 145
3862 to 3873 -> 160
